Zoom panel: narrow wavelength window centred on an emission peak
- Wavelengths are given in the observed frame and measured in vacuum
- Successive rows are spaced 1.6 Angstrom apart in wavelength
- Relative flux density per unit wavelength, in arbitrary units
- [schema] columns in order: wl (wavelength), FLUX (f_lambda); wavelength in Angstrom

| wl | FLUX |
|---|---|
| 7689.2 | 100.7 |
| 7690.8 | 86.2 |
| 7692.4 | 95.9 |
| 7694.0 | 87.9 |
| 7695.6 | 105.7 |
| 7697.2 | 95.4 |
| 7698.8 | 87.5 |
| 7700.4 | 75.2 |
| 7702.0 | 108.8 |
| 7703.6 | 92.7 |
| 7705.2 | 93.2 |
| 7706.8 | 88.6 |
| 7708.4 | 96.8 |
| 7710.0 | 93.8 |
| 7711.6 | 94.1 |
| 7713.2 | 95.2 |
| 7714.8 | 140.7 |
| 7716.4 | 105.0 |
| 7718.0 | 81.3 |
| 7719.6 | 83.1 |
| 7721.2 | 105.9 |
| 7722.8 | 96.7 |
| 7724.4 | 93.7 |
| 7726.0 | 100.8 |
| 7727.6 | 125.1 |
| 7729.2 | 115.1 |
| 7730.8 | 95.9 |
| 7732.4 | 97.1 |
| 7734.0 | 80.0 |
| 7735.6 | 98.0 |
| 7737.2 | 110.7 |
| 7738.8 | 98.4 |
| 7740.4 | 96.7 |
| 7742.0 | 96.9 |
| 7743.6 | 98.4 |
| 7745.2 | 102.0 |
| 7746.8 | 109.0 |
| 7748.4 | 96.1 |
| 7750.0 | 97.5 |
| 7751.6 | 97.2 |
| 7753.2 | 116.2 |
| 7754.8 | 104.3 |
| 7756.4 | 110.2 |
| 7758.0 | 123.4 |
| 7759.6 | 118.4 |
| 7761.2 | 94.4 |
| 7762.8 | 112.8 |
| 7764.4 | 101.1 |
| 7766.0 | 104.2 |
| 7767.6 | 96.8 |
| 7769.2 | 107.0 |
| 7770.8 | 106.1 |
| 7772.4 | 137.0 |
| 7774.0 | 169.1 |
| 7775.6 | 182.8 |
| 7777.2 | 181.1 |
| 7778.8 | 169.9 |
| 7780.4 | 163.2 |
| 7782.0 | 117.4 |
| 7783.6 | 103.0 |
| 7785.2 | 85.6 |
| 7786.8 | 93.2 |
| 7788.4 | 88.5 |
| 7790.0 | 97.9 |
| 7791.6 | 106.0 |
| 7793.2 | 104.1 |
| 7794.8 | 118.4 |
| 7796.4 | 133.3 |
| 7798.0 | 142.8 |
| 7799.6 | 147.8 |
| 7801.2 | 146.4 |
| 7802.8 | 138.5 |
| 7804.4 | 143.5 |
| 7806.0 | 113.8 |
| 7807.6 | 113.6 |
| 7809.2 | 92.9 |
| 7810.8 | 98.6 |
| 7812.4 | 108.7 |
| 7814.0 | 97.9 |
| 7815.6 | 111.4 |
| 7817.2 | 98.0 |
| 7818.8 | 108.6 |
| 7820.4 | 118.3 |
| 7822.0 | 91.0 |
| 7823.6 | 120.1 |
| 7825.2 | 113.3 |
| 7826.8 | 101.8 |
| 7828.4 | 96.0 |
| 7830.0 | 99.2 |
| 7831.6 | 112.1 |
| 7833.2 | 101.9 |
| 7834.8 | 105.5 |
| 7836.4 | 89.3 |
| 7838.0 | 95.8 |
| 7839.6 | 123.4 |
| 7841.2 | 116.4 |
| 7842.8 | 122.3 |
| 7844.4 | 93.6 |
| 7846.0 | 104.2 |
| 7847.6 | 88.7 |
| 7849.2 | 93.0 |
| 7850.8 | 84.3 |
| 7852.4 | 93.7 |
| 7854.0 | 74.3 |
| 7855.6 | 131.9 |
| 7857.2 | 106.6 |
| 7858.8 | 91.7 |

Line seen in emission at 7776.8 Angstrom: H-alpha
